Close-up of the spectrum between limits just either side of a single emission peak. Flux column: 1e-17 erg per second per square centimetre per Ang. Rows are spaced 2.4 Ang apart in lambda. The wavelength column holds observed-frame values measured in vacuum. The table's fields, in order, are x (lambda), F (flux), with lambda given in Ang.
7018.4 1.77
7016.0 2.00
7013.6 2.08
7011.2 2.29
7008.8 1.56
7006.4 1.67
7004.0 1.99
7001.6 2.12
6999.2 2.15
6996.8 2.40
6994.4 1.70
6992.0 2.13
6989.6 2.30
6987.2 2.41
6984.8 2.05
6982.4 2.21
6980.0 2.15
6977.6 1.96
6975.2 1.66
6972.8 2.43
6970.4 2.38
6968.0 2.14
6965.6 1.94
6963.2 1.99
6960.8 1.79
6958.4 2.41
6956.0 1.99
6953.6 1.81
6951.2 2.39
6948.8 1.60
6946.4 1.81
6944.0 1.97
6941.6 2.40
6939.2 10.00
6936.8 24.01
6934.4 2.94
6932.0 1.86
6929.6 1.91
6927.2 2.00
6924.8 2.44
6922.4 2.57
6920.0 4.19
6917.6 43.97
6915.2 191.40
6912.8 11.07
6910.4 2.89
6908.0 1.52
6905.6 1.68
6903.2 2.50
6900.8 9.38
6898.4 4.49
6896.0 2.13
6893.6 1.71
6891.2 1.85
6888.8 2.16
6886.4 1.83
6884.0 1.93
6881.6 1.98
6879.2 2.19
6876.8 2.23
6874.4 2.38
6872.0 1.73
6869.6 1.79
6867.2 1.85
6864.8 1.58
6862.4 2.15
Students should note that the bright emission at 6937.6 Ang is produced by [N II]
